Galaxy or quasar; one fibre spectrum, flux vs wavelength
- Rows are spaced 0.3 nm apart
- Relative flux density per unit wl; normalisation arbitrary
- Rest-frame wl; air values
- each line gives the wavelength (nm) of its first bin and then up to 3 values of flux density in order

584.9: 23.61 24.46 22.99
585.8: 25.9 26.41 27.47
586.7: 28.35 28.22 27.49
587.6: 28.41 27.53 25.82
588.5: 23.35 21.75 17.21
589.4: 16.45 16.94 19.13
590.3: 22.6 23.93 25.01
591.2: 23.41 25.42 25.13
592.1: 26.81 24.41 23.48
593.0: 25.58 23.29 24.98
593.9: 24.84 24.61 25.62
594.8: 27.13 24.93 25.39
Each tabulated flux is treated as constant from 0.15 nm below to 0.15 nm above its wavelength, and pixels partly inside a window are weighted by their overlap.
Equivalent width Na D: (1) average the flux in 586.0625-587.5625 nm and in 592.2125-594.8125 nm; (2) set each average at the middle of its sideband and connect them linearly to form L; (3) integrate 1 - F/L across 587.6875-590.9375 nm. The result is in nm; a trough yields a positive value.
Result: 0.59 nm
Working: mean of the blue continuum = 27.7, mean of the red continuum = 24.8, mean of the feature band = 21.8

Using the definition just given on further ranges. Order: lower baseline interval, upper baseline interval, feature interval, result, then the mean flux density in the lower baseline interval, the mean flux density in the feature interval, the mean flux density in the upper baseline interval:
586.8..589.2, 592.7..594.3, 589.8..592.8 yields 0.12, 25.2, 23.8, 24.6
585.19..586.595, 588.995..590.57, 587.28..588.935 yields -0.28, 25.6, 25.6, 18.9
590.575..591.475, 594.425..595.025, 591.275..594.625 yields 0.06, 24.3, 24.9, 26.3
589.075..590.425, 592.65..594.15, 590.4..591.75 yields -0.24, 18.5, 24.4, 24.5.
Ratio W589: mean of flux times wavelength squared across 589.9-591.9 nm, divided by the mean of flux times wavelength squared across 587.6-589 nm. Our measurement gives 1.0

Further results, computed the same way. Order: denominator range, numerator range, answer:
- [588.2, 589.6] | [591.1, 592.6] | 1.25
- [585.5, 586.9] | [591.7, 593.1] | 0.96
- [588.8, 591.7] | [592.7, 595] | 1.19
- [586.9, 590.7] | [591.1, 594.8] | 1.10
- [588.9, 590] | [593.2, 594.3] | 1.43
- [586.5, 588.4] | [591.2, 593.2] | 0.92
